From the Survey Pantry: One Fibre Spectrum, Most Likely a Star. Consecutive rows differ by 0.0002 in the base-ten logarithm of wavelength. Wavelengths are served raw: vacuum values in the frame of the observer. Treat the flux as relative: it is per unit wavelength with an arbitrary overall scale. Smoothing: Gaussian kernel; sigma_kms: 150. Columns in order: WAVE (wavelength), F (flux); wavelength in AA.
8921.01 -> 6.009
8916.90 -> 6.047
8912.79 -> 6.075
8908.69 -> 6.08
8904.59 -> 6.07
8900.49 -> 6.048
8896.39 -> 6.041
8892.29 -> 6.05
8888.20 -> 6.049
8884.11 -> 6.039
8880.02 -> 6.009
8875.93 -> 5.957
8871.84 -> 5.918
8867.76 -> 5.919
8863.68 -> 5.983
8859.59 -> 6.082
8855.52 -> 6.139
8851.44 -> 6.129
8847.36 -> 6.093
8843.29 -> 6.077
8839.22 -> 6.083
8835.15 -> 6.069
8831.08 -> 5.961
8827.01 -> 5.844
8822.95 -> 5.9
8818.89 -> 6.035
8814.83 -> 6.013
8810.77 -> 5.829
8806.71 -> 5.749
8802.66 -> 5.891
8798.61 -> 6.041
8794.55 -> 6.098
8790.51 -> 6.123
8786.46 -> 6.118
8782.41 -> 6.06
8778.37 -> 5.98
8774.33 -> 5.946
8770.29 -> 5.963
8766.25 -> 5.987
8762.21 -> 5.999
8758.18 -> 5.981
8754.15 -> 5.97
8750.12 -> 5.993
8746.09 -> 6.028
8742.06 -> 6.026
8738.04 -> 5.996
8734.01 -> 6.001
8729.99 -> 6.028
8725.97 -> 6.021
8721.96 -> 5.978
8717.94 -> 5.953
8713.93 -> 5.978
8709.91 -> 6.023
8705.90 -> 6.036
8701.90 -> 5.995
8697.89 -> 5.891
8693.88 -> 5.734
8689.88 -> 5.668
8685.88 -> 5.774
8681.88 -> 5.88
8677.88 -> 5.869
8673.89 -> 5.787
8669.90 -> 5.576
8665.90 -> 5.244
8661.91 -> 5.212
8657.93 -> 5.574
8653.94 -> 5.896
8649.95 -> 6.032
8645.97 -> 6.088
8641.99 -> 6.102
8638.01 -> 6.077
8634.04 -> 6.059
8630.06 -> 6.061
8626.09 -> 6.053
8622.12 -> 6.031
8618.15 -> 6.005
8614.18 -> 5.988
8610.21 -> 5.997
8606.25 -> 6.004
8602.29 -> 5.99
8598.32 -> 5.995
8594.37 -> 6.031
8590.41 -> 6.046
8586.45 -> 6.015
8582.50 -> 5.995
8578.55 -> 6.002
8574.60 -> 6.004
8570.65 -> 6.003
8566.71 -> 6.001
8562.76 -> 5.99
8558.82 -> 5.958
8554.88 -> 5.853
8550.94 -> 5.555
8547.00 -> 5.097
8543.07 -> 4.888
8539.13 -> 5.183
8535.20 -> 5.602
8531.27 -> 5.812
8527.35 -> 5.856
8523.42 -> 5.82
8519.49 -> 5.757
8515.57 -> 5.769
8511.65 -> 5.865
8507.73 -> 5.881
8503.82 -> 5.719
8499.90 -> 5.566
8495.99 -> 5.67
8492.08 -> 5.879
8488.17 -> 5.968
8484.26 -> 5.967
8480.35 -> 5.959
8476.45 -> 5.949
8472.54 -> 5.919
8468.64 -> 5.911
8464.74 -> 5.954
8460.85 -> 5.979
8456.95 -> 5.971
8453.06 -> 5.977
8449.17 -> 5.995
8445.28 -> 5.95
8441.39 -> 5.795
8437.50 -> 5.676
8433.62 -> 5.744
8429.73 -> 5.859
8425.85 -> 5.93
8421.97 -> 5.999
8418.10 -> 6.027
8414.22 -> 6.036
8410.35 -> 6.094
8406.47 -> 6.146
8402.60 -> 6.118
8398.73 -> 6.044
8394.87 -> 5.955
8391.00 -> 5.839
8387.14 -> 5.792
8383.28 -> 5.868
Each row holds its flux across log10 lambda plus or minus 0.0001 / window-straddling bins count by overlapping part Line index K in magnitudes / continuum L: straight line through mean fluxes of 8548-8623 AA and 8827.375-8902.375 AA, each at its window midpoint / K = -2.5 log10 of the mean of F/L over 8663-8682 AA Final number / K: 0.07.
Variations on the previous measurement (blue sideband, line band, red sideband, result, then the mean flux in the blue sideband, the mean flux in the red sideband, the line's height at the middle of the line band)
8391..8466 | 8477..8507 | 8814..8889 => 0.025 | 5.96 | 6.02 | 5.97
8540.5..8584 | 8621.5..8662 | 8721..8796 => -0.018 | 5.75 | 6.02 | 5.86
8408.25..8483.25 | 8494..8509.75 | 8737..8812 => 0.043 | 5.93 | 5.99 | 5.94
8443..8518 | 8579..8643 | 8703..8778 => -0.016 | 5.89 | 5.99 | 5.94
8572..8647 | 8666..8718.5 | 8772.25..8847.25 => 0.033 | 6.03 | 5.99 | 6.01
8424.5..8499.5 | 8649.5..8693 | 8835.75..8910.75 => 0.055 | 5.89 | 6.04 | 5.97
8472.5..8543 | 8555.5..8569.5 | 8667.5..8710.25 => -0.036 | 5.76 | 5.83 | 5.78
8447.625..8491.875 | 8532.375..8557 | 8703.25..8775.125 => 0.112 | 5.96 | 6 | 5.97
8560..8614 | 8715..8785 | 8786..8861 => 0.003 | 6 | 6.01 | 6.01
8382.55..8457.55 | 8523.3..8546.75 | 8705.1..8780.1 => 0.093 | 5.94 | 5.99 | 5.96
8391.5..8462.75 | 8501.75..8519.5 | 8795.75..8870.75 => 0.030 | 5.96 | 5.99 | 5.96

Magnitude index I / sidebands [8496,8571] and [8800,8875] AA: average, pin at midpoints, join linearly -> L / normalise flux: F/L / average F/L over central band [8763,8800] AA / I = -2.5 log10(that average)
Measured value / -0.019 mag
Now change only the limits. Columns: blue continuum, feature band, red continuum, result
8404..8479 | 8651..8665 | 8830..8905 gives 0.080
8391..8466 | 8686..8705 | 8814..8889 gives 0.030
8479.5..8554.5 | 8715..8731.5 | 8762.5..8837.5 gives -0.018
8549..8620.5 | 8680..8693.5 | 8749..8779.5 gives 0.038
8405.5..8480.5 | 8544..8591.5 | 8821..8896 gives 0.020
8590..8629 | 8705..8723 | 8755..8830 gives 0.001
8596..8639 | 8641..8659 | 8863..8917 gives 0.014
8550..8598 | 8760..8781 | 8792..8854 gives 0.001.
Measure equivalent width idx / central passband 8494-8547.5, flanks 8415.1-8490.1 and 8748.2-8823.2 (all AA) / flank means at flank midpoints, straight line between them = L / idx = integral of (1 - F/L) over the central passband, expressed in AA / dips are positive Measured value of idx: 2.9 AA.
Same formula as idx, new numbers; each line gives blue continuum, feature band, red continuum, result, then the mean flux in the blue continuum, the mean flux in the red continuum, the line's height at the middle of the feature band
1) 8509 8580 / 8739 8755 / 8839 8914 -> -0.2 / 5.72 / 6.04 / 5.92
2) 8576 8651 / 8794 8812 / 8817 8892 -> 0.3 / 6.03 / 6.02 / 6.02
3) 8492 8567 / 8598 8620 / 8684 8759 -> -0.8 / 5.67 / 5.95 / 5.79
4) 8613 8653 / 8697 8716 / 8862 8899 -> 0.1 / 6.05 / 6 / 6.03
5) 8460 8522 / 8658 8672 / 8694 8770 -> 1.3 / 5.85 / 5.99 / 5.95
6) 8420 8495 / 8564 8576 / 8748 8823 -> -0.1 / 5.91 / 5.99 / 5.94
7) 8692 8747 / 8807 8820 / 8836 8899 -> 0.2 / 5.98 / 6.04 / 6.02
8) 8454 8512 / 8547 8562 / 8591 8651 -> 0.6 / 5.88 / 6.04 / 5.96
